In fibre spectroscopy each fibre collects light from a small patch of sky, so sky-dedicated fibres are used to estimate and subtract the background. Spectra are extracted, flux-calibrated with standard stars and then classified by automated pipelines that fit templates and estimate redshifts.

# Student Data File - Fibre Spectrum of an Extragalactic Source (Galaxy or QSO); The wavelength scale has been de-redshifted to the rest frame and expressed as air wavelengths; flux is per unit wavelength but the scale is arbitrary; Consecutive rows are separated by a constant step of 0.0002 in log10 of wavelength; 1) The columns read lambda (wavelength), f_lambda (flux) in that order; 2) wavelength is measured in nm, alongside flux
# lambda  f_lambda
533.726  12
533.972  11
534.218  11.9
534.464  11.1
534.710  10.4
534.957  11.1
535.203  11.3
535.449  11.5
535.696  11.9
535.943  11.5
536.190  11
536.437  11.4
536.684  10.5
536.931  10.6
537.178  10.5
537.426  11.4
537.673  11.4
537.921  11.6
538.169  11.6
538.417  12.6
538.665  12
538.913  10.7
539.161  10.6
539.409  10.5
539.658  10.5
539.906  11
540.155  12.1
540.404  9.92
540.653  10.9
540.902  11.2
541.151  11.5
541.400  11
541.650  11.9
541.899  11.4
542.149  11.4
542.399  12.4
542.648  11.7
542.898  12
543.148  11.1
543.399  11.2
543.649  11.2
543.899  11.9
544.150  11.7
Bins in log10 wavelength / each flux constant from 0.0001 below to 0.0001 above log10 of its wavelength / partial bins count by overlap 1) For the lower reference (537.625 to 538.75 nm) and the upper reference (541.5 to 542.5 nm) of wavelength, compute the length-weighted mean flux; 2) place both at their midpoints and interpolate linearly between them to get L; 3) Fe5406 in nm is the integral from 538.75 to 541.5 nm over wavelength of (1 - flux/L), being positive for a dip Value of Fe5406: 0.20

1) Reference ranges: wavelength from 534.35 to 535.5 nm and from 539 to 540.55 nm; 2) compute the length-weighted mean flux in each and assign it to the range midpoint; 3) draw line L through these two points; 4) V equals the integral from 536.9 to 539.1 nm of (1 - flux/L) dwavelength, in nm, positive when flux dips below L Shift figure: -0.10 nm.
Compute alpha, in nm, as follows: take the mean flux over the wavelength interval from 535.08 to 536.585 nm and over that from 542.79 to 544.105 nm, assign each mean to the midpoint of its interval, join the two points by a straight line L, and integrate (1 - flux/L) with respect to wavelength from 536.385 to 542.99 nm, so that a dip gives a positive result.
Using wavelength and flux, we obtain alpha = 0.11 nm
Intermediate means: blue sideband 11.4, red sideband 11.5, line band 11.3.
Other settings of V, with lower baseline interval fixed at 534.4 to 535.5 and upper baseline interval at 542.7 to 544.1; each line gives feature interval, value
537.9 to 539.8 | 0.00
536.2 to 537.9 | 0.02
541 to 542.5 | -0.02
